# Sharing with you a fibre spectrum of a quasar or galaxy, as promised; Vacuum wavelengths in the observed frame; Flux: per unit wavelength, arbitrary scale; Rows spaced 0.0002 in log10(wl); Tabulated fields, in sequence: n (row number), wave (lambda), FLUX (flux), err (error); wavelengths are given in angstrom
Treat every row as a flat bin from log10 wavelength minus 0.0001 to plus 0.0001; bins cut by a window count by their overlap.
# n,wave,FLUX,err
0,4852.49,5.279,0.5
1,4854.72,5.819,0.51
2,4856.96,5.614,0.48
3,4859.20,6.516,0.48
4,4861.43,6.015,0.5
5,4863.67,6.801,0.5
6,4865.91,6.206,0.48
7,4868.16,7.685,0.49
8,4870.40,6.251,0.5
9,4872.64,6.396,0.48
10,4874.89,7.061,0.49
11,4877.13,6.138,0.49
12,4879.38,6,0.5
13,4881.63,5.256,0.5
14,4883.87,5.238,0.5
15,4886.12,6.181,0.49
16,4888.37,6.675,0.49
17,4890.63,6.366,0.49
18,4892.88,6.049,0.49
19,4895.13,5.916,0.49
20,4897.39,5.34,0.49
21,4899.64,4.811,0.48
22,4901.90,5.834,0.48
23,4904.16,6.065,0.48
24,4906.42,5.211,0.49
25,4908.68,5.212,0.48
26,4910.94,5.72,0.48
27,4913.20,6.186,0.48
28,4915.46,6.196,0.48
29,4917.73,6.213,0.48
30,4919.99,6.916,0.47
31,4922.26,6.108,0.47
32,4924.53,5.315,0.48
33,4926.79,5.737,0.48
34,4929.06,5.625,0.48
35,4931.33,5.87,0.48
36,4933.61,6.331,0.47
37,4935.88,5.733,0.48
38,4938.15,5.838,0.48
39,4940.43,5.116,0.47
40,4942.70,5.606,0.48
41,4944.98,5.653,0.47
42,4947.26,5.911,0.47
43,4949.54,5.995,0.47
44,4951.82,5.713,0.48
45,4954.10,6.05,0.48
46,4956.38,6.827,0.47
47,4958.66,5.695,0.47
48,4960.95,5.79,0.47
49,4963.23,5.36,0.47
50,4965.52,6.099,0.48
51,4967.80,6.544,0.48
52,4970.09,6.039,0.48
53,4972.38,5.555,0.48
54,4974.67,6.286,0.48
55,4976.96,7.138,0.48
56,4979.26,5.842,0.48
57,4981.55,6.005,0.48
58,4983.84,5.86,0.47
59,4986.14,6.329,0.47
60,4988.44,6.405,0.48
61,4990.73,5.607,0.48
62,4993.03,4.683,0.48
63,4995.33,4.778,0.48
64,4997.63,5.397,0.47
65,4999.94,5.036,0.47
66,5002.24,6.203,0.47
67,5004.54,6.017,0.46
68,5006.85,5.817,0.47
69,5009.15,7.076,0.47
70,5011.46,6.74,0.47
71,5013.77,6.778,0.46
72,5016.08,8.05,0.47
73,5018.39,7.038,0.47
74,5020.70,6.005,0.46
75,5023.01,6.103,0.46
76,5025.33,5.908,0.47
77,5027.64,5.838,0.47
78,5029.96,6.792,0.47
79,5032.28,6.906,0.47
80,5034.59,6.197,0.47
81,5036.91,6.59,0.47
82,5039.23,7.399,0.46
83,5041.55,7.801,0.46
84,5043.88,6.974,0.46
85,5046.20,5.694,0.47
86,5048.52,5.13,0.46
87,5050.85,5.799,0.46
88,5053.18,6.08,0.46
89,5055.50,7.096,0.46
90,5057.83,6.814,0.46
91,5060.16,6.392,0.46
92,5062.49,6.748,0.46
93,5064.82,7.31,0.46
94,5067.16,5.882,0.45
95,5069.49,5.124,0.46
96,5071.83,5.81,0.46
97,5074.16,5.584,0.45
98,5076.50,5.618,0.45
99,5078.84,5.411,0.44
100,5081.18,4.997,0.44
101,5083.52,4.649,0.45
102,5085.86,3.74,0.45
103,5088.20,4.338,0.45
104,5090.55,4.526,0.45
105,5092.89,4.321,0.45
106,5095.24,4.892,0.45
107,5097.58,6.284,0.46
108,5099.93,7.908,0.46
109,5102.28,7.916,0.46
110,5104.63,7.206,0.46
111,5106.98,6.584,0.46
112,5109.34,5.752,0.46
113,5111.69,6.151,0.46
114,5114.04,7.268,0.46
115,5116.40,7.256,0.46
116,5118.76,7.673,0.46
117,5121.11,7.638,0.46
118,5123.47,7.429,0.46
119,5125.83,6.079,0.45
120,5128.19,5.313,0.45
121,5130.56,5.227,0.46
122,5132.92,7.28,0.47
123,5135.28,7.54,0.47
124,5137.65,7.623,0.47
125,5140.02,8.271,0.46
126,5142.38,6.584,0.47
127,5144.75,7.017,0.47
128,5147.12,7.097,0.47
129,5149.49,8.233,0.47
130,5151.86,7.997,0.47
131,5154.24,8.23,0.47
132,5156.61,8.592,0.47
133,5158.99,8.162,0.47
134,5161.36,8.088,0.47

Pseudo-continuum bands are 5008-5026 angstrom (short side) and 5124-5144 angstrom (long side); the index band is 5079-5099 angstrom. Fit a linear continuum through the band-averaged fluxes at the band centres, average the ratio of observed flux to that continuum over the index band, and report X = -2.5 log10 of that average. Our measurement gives 0.37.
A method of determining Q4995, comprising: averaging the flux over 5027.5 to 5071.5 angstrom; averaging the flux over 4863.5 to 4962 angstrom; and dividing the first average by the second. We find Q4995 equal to 1.1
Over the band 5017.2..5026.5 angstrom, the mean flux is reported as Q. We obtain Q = 6.27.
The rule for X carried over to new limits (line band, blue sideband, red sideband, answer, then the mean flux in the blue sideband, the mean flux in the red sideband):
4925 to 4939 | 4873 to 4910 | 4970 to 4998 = 0.00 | 5.84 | 5.84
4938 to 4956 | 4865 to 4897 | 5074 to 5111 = 0.05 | 6.22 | 5.62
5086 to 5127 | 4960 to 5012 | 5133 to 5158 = 0.15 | 5.93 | 7.7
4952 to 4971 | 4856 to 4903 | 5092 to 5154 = 0.06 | 6.11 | 6.9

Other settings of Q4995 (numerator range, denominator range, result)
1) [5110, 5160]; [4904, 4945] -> 1.25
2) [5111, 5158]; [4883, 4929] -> 1.24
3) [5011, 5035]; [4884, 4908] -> 1.13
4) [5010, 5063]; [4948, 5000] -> 1.11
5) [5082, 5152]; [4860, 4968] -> 1.09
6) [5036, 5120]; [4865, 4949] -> 1.03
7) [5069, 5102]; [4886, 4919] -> 0.91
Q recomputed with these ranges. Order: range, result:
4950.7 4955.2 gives 5.88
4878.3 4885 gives 5.5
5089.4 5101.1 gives 5.59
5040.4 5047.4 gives 6.81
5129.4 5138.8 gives 6.92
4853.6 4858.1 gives 5.72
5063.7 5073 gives 6.02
